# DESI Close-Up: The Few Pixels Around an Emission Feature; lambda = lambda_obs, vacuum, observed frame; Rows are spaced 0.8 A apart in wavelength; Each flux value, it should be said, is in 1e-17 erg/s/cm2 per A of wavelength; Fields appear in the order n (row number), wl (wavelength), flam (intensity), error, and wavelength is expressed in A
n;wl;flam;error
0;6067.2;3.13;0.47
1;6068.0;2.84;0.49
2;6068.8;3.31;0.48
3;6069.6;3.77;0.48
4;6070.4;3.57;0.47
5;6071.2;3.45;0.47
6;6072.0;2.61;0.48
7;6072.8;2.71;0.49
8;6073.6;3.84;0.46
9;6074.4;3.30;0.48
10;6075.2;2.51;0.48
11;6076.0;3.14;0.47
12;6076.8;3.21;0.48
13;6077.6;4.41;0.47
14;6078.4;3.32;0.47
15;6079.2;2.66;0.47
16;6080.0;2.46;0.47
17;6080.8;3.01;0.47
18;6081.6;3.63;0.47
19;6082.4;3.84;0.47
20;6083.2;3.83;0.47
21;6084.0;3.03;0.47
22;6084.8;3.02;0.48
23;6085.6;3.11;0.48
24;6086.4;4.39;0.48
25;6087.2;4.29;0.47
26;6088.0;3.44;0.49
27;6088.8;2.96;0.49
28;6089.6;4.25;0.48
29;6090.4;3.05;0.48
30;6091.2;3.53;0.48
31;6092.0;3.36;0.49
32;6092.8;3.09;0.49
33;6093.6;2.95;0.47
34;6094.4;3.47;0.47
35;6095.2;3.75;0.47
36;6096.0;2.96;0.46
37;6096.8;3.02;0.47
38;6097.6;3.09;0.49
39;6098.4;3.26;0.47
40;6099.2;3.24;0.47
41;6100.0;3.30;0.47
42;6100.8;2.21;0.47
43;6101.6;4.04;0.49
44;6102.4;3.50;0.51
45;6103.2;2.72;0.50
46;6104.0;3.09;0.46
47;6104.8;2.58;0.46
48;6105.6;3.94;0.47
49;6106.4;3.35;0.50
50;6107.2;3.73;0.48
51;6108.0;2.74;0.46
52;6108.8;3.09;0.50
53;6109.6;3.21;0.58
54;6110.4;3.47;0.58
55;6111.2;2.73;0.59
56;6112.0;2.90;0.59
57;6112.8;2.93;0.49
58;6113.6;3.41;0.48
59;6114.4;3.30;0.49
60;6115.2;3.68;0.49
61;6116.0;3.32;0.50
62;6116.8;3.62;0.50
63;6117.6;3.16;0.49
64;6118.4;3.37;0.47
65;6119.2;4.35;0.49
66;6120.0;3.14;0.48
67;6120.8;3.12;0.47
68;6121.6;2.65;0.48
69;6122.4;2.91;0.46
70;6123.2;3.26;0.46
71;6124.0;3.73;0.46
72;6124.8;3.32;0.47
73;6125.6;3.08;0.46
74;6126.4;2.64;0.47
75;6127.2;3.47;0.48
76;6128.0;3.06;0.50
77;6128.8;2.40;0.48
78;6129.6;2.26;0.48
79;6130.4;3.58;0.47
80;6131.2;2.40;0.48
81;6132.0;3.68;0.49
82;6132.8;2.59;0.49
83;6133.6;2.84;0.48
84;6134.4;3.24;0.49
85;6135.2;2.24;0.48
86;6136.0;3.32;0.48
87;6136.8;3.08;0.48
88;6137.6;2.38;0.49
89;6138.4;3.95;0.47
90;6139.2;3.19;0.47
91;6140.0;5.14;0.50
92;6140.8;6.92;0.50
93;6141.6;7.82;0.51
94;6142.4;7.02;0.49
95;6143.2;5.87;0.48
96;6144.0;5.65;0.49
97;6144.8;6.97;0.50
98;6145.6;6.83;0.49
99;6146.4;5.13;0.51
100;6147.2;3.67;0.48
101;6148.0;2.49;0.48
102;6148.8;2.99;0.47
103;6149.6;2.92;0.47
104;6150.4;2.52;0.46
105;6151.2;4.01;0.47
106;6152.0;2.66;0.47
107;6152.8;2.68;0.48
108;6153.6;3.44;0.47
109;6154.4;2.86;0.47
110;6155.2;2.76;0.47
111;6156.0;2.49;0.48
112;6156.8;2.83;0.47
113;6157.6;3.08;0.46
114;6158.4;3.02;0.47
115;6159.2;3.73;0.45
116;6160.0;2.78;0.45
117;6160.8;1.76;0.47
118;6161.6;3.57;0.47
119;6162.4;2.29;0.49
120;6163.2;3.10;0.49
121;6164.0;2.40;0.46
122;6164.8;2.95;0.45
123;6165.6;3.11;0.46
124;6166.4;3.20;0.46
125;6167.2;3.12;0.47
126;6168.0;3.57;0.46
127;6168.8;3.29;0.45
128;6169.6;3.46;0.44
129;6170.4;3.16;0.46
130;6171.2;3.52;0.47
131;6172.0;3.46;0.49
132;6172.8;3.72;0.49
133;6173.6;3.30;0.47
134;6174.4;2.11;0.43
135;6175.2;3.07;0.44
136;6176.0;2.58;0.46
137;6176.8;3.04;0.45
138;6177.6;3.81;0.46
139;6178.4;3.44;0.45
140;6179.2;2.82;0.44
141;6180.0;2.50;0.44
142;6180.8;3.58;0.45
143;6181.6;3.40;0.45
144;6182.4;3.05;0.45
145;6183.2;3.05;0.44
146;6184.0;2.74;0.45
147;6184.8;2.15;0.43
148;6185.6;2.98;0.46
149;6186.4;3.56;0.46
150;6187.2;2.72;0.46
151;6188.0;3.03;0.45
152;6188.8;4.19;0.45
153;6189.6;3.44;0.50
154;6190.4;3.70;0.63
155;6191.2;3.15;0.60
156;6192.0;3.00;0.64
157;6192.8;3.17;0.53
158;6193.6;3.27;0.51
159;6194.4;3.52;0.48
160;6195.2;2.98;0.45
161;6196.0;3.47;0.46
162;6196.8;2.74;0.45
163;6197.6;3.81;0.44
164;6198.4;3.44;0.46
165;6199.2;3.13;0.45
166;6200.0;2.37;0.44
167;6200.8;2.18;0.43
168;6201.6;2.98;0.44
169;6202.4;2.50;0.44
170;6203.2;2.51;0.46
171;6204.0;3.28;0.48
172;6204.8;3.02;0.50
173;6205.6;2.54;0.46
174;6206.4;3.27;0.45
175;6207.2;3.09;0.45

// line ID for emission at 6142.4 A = H-beta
